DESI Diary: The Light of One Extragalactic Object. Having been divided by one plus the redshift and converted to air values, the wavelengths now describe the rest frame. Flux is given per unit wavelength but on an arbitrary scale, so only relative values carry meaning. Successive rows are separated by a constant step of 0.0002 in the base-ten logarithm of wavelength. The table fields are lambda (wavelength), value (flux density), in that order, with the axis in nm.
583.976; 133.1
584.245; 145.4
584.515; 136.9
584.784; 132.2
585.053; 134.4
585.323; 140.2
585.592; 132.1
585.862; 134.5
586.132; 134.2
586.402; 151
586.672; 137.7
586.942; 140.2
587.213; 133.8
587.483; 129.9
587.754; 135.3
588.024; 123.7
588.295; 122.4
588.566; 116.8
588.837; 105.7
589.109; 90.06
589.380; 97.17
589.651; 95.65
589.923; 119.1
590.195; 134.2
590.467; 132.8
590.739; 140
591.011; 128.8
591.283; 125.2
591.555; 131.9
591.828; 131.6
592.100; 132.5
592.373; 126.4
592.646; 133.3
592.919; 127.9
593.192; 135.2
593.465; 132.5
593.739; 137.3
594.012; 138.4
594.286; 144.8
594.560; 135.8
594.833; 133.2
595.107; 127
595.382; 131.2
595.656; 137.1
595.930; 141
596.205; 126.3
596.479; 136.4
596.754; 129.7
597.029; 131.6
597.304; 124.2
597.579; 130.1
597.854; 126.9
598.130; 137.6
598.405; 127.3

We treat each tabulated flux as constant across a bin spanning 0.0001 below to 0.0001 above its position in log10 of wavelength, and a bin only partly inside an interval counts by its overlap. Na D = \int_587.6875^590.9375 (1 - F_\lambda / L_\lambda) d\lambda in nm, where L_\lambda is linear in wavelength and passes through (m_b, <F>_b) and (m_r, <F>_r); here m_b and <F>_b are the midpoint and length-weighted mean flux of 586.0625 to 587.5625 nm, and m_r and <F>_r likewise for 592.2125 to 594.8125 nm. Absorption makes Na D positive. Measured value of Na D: 0.46 nm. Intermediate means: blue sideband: 138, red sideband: 135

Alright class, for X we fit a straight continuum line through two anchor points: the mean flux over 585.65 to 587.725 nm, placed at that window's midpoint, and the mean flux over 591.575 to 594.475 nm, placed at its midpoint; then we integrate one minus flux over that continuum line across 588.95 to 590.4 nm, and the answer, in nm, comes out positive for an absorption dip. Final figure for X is 0.29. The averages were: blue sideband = 137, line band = 108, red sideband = 134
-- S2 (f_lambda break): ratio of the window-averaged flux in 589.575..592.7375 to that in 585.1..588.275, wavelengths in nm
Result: 0.9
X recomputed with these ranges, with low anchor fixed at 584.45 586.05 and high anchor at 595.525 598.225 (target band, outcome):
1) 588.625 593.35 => 0.379 nm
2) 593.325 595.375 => -0.041 nm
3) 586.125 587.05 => -0.049 nm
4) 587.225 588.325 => 0.044 nm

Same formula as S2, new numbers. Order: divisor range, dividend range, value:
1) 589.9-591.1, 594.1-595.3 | 1.02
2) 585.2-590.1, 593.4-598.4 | 1.07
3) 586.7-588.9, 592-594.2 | 1.05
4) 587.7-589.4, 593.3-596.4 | 1.19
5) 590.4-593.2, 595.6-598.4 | 1.00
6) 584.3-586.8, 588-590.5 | 0.82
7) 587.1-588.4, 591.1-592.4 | 1.00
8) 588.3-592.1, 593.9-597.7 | 1.11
